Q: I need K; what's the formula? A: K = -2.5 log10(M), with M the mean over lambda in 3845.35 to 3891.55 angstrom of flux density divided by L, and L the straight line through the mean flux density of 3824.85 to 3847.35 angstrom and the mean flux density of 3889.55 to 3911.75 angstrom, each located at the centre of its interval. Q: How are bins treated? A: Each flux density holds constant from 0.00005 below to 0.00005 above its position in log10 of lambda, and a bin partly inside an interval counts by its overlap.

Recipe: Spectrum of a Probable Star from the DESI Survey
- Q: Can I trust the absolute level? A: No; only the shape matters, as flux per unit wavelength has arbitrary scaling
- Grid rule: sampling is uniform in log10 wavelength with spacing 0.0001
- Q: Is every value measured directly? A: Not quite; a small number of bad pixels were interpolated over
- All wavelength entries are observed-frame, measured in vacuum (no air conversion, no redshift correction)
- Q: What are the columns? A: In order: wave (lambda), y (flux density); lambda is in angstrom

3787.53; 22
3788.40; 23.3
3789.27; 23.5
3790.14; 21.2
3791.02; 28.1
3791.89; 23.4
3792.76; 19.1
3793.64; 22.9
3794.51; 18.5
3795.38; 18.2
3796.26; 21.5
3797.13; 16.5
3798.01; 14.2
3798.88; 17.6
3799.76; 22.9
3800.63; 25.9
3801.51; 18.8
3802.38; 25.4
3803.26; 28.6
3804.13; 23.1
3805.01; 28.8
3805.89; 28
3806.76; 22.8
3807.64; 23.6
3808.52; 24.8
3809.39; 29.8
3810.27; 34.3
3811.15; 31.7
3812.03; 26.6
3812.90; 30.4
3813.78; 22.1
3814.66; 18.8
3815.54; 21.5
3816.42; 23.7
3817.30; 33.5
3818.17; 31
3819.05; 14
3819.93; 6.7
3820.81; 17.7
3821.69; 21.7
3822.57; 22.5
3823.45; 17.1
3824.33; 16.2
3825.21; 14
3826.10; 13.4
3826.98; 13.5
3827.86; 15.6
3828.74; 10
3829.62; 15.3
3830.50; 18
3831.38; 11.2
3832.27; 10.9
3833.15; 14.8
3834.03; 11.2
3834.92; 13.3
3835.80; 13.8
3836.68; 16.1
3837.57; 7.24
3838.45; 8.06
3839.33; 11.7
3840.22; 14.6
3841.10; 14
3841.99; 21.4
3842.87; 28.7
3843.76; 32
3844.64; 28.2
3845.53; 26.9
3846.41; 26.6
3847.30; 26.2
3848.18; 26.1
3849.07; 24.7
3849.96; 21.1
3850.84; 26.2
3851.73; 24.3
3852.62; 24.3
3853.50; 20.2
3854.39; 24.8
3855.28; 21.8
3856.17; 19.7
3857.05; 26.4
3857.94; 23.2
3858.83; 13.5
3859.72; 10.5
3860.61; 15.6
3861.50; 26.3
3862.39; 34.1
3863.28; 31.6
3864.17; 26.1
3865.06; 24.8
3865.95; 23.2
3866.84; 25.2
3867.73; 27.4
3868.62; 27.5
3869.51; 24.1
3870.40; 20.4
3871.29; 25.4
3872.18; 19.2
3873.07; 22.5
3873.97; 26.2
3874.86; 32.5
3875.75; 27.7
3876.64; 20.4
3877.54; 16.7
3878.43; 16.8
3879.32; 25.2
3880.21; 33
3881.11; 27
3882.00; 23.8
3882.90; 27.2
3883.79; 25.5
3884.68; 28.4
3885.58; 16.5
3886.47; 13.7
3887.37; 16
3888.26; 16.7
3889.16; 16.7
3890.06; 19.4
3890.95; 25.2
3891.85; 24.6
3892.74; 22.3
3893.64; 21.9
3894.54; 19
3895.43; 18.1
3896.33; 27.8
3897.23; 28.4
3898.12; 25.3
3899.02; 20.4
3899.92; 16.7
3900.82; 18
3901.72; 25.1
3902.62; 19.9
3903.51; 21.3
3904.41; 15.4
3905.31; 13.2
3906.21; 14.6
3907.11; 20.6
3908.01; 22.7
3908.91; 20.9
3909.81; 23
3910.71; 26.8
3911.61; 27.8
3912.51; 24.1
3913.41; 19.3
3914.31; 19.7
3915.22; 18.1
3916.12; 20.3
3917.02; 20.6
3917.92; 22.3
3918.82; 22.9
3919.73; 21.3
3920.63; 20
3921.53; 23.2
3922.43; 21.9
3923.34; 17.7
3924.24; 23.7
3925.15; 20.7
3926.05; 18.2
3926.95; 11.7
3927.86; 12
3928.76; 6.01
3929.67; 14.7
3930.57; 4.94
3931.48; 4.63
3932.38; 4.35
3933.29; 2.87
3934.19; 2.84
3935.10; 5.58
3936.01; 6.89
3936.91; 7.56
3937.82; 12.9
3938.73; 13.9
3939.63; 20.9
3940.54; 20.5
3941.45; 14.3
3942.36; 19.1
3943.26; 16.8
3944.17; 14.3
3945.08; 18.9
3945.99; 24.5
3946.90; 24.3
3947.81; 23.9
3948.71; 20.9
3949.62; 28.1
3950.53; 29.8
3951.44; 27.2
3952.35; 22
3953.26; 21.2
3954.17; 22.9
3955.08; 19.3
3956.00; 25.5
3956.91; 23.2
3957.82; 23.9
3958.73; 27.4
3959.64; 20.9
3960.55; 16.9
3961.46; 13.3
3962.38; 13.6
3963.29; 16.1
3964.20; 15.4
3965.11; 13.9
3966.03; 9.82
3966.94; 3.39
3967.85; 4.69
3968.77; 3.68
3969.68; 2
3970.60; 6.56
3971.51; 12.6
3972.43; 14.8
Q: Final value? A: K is -0.23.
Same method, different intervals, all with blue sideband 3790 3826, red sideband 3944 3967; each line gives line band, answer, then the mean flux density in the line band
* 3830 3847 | 0.26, 17.4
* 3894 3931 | 0.07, 19.7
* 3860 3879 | -0.13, 24.3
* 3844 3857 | -0.12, 24.6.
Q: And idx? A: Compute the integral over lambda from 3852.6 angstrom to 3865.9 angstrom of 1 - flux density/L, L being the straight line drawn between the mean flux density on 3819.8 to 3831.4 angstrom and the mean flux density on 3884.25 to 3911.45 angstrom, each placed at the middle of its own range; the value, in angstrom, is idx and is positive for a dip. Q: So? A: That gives -3.59 angstrom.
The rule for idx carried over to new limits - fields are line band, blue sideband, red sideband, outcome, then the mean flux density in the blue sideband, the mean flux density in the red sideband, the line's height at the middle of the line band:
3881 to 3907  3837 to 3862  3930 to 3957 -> -2.4 angstrom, 21.2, 16.7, 19.1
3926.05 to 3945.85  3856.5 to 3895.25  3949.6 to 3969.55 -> 7.8 angstrom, 23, 17.8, 19.3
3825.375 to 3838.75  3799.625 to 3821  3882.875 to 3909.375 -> 6.1 angstrom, 24.7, 20.6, 23.7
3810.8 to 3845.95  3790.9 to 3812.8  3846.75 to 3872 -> 7.9 angstrom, 23.9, 23.7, 23.8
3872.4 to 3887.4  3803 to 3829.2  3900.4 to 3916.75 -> -1.8 angstrom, 22.1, 20.6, 21.1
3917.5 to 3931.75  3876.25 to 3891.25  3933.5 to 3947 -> -0.2 angstrom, 21.6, 14.4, 16.4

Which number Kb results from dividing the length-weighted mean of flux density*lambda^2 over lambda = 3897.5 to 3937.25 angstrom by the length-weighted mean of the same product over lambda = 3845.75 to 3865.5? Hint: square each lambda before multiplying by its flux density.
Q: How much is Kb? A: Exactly 0.7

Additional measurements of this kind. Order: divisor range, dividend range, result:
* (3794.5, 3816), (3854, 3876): 1.03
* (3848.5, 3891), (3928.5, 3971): 0.69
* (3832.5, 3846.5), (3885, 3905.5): 1.17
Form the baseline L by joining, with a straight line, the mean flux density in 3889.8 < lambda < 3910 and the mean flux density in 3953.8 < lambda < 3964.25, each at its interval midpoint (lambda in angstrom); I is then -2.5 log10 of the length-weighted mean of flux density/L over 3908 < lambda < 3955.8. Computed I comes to 0.14 mag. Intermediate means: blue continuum 21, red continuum 20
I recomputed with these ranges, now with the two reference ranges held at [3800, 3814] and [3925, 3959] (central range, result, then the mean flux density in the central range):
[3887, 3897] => -0.03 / 20.9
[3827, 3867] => 0.17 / 20.1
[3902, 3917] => -0.08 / 20.5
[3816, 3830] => 0.38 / 17.9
